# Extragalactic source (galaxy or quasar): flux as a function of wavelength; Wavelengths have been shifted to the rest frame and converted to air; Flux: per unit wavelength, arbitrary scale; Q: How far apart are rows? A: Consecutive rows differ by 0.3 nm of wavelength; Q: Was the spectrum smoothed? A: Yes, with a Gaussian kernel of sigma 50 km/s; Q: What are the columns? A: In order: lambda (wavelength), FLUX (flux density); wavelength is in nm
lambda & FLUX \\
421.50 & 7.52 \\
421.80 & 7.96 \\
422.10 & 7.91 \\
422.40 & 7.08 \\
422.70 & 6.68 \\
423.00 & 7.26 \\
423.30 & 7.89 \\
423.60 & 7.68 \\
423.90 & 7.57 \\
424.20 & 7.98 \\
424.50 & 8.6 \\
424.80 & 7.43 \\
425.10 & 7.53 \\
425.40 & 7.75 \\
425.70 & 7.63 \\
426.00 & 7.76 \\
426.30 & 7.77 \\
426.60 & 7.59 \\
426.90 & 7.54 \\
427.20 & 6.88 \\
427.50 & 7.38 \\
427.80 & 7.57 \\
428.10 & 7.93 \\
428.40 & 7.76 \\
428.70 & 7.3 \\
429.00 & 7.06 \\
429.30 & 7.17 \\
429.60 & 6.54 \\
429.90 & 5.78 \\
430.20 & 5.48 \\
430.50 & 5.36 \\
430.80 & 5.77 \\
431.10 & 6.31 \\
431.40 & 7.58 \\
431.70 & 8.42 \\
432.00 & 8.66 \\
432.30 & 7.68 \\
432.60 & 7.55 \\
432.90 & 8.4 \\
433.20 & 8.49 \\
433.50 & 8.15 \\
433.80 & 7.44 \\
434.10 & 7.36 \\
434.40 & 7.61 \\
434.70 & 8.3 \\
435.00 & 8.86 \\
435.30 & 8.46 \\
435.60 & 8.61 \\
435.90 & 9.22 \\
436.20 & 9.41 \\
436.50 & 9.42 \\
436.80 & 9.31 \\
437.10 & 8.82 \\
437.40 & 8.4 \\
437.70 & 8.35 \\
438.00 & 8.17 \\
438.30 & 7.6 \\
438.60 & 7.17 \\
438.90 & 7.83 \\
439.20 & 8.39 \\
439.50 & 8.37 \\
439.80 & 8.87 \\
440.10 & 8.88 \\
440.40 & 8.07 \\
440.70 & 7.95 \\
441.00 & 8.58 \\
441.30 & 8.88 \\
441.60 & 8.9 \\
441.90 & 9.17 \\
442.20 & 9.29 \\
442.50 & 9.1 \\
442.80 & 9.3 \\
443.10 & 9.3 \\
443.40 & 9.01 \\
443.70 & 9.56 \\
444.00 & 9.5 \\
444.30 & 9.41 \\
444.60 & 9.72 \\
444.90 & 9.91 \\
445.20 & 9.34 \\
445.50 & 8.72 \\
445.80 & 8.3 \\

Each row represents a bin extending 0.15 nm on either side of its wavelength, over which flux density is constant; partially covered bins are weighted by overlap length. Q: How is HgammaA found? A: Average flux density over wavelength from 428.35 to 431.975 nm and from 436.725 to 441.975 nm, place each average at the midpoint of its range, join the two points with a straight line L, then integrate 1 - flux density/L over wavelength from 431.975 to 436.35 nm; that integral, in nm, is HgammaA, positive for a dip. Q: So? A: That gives -0.47 nm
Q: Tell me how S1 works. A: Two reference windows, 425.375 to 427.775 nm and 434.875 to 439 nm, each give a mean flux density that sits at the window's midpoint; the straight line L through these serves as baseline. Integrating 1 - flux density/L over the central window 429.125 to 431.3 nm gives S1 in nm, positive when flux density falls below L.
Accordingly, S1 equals 0.49 nm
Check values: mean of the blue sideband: 7.53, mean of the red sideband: 8.55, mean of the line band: 6.11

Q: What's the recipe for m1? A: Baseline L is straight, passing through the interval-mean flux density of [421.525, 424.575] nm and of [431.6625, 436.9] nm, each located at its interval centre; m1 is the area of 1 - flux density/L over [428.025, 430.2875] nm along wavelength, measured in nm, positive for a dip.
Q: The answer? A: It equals 0.33 nm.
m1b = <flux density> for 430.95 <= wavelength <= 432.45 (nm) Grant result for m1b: 7.73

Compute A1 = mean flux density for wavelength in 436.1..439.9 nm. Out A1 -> 8.45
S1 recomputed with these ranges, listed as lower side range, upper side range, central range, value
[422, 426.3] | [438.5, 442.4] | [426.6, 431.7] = 0.64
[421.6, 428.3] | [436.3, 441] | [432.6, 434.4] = 0.04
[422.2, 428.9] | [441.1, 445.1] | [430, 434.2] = 0.47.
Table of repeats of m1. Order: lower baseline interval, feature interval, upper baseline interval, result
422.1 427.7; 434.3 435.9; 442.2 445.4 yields 0.02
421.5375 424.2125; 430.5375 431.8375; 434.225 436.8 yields 0.23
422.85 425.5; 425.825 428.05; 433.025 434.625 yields 0.07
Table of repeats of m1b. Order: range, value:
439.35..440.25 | 8.71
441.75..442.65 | 9.19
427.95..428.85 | 7.66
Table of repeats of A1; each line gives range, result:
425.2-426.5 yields 7.71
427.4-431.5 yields 6.77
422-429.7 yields 7.51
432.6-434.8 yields 7.93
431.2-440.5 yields 8.31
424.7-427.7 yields 7.53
